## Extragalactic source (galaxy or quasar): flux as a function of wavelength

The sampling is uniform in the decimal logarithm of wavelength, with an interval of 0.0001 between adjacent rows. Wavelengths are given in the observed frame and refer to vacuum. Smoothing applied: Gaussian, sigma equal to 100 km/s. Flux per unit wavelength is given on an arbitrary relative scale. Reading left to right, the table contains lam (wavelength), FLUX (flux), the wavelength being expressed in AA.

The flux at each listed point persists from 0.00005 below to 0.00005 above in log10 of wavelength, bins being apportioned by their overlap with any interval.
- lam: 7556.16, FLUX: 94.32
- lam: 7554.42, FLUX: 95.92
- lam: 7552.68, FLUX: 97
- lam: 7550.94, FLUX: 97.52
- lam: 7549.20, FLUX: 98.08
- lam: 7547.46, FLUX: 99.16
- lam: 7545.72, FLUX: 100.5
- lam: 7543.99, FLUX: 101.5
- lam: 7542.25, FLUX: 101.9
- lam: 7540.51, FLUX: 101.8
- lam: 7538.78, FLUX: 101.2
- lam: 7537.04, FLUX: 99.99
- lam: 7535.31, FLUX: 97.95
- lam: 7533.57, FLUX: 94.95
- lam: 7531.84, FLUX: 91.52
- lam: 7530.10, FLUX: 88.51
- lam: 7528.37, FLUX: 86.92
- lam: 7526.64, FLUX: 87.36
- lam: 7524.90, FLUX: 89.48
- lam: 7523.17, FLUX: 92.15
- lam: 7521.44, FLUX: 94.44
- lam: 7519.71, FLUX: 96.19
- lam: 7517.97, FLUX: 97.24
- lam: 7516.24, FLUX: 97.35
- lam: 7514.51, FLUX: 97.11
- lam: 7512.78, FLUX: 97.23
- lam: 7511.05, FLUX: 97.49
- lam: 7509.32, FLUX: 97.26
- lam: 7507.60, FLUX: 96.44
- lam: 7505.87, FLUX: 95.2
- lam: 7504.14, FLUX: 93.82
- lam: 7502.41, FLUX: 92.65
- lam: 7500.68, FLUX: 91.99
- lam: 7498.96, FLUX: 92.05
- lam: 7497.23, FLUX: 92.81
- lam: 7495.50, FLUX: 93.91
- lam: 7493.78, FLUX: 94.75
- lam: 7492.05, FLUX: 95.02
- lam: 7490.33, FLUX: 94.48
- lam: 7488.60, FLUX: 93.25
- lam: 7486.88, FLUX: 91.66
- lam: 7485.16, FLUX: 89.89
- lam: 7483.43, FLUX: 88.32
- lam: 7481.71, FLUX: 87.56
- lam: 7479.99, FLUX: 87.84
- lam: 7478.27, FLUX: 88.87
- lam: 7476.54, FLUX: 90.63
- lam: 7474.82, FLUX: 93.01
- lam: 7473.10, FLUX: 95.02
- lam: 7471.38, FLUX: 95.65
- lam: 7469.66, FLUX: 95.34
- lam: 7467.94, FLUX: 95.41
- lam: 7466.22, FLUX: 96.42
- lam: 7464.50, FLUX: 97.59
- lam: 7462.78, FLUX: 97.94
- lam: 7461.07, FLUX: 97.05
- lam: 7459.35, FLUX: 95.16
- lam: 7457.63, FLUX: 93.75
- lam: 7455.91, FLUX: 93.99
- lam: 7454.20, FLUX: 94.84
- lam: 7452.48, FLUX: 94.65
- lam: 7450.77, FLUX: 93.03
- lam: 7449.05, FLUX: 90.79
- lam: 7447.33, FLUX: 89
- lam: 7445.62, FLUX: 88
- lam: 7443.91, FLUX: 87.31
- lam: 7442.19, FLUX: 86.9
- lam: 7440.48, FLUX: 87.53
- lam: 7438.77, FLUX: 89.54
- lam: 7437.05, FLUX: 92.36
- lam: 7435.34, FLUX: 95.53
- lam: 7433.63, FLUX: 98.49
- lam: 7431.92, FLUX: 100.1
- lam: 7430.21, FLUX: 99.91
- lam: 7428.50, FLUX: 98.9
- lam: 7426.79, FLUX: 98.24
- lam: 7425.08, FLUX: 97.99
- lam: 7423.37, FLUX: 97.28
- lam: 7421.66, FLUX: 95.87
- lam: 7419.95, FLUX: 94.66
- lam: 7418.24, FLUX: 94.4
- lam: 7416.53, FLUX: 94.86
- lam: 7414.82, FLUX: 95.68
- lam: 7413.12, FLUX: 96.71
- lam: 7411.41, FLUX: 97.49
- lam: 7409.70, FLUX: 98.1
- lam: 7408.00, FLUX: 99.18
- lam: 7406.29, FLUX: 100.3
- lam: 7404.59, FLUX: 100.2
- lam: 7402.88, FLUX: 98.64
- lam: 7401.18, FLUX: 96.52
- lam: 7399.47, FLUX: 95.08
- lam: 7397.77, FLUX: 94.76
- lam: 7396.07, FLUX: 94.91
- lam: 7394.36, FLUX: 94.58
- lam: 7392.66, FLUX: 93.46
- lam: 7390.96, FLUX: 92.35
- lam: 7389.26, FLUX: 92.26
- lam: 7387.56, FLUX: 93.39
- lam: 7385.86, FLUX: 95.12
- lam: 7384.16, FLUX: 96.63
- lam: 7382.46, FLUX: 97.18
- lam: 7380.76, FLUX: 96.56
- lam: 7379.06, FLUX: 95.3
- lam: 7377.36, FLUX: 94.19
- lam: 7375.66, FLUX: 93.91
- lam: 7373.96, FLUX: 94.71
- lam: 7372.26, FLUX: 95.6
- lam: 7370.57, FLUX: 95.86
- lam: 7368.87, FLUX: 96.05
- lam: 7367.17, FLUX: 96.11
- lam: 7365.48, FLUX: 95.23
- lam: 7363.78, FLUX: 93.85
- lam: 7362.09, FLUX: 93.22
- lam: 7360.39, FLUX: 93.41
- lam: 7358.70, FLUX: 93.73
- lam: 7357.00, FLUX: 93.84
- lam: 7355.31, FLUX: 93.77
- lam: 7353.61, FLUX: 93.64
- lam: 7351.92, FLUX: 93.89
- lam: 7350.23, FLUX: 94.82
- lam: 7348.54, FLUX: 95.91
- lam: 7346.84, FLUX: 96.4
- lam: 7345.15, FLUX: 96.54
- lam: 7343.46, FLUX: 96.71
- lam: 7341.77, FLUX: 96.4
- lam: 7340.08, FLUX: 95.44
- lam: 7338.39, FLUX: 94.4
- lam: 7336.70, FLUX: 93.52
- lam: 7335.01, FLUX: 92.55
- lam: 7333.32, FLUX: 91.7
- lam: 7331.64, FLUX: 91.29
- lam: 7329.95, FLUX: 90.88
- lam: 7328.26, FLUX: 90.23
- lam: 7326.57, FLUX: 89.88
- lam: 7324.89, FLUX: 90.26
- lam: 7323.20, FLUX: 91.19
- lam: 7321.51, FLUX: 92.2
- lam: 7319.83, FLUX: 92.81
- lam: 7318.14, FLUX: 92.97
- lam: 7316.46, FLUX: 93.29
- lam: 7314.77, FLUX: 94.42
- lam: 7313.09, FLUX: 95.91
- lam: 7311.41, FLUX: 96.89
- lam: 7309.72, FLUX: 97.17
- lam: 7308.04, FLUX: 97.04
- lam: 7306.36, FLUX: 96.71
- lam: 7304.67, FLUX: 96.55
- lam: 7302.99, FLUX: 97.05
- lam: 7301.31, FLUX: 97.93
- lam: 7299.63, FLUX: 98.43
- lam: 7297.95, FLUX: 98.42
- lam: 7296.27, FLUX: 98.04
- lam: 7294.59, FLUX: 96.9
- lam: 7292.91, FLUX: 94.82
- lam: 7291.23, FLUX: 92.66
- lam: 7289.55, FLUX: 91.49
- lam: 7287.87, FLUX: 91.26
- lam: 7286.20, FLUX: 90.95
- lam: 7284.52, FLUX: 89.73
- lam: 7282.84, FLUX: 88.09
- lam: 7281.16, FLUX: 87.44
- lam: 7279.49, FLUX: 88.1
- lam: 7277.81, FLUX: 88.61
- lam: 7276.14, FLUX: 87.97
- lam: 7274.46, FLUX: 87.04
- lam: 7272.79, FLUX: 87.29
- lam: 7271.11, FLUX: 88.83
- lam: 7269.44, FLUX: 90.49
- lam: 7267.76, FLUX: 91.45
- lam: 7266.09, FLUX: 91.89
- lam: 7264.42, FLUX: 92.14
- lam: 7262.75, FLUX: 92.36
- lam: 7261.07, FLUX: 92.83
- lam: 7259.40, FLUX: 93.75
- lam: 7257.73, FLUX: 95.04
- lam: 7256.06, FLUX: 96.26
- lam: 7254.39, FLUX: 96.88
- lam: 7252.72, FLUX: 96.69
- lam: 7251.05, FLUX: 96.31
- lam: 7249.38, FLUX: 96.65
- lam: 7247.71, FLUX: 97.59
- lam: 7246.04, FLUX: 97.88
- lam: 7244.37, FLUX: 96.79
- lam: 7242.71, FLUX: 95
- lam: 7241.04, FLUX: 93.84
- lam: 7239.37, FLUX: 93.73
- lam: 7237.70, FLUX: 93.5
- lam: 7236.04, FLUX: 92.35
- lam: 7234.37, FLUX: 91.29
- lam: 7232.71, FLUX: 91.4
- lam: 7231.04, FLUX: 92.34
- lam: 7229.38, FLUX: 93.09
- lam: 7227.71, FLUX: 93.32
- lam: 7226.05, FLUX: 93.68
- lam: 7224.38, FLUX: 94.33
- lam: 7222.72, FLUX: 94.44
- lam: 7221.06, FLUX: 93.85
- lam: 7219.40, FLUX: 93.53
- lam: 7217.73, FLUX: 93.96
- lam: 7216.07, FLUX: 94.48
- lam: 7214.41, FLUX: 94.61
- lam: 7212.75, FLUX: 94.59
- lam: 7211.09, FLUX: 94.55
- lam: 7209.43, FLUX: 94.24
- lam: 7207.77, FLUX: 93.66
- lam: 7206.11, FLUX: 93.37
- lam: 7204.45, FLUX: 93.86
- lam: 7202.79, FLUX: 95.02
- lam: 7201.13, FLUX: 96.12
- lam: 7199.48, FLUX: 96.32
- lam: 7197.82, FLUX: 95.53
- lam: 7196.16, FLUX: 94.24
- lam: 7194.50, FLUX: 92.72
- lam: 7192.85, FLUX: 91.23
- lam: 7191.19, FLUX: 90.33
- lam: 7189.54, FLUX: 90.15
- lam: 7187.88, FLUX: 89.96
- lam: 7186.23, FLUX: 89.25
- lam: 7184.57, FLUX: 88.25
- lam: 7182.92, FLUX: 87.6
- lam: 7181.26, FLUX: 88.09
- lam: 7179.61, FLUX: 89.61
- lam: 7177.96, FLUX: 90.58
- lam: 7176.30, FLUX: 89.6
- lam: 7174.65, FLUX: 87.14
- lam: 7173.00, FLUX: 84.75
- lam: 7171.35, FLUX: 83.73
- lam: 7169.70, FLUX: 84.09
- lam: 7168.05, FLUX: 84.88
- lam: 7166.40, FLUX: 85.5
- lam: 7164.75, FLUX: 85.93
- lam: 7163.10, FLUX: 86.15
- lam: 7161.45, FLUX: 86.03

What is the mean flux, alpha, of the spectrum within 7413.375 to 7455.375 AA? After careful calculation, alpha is 94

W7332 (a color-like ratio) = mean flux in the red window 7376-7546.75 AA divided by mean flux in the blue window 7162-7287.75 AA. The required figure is 1.03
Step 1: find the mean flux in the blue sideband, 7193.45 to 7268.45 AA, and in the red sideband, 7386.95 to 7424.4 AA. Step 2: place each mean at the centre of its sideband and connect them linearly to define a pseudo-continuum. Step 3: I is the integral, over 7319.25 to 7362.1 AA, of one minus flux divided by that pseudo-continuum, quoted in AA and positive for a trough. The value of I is 0.9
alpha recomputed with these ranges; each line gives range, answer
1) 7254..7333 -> 92.8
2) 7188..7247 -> 93.8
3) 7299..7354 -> 94.4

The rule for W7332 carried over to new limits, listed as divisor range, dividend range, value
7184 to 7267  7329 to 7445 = 1.01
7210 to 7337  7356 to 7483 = 1.01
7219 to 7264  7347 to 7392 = 1.00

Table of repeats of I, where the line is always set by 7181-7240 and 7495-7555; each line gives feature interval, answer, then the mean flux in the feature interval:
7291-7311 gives -0.7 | 96.9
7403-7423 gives -0.5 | 97.1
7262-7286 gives 1.0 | 89.4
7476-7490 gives 0.8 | 89.9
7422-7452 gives 0.4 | 93.6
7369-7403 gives -0.2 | 95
